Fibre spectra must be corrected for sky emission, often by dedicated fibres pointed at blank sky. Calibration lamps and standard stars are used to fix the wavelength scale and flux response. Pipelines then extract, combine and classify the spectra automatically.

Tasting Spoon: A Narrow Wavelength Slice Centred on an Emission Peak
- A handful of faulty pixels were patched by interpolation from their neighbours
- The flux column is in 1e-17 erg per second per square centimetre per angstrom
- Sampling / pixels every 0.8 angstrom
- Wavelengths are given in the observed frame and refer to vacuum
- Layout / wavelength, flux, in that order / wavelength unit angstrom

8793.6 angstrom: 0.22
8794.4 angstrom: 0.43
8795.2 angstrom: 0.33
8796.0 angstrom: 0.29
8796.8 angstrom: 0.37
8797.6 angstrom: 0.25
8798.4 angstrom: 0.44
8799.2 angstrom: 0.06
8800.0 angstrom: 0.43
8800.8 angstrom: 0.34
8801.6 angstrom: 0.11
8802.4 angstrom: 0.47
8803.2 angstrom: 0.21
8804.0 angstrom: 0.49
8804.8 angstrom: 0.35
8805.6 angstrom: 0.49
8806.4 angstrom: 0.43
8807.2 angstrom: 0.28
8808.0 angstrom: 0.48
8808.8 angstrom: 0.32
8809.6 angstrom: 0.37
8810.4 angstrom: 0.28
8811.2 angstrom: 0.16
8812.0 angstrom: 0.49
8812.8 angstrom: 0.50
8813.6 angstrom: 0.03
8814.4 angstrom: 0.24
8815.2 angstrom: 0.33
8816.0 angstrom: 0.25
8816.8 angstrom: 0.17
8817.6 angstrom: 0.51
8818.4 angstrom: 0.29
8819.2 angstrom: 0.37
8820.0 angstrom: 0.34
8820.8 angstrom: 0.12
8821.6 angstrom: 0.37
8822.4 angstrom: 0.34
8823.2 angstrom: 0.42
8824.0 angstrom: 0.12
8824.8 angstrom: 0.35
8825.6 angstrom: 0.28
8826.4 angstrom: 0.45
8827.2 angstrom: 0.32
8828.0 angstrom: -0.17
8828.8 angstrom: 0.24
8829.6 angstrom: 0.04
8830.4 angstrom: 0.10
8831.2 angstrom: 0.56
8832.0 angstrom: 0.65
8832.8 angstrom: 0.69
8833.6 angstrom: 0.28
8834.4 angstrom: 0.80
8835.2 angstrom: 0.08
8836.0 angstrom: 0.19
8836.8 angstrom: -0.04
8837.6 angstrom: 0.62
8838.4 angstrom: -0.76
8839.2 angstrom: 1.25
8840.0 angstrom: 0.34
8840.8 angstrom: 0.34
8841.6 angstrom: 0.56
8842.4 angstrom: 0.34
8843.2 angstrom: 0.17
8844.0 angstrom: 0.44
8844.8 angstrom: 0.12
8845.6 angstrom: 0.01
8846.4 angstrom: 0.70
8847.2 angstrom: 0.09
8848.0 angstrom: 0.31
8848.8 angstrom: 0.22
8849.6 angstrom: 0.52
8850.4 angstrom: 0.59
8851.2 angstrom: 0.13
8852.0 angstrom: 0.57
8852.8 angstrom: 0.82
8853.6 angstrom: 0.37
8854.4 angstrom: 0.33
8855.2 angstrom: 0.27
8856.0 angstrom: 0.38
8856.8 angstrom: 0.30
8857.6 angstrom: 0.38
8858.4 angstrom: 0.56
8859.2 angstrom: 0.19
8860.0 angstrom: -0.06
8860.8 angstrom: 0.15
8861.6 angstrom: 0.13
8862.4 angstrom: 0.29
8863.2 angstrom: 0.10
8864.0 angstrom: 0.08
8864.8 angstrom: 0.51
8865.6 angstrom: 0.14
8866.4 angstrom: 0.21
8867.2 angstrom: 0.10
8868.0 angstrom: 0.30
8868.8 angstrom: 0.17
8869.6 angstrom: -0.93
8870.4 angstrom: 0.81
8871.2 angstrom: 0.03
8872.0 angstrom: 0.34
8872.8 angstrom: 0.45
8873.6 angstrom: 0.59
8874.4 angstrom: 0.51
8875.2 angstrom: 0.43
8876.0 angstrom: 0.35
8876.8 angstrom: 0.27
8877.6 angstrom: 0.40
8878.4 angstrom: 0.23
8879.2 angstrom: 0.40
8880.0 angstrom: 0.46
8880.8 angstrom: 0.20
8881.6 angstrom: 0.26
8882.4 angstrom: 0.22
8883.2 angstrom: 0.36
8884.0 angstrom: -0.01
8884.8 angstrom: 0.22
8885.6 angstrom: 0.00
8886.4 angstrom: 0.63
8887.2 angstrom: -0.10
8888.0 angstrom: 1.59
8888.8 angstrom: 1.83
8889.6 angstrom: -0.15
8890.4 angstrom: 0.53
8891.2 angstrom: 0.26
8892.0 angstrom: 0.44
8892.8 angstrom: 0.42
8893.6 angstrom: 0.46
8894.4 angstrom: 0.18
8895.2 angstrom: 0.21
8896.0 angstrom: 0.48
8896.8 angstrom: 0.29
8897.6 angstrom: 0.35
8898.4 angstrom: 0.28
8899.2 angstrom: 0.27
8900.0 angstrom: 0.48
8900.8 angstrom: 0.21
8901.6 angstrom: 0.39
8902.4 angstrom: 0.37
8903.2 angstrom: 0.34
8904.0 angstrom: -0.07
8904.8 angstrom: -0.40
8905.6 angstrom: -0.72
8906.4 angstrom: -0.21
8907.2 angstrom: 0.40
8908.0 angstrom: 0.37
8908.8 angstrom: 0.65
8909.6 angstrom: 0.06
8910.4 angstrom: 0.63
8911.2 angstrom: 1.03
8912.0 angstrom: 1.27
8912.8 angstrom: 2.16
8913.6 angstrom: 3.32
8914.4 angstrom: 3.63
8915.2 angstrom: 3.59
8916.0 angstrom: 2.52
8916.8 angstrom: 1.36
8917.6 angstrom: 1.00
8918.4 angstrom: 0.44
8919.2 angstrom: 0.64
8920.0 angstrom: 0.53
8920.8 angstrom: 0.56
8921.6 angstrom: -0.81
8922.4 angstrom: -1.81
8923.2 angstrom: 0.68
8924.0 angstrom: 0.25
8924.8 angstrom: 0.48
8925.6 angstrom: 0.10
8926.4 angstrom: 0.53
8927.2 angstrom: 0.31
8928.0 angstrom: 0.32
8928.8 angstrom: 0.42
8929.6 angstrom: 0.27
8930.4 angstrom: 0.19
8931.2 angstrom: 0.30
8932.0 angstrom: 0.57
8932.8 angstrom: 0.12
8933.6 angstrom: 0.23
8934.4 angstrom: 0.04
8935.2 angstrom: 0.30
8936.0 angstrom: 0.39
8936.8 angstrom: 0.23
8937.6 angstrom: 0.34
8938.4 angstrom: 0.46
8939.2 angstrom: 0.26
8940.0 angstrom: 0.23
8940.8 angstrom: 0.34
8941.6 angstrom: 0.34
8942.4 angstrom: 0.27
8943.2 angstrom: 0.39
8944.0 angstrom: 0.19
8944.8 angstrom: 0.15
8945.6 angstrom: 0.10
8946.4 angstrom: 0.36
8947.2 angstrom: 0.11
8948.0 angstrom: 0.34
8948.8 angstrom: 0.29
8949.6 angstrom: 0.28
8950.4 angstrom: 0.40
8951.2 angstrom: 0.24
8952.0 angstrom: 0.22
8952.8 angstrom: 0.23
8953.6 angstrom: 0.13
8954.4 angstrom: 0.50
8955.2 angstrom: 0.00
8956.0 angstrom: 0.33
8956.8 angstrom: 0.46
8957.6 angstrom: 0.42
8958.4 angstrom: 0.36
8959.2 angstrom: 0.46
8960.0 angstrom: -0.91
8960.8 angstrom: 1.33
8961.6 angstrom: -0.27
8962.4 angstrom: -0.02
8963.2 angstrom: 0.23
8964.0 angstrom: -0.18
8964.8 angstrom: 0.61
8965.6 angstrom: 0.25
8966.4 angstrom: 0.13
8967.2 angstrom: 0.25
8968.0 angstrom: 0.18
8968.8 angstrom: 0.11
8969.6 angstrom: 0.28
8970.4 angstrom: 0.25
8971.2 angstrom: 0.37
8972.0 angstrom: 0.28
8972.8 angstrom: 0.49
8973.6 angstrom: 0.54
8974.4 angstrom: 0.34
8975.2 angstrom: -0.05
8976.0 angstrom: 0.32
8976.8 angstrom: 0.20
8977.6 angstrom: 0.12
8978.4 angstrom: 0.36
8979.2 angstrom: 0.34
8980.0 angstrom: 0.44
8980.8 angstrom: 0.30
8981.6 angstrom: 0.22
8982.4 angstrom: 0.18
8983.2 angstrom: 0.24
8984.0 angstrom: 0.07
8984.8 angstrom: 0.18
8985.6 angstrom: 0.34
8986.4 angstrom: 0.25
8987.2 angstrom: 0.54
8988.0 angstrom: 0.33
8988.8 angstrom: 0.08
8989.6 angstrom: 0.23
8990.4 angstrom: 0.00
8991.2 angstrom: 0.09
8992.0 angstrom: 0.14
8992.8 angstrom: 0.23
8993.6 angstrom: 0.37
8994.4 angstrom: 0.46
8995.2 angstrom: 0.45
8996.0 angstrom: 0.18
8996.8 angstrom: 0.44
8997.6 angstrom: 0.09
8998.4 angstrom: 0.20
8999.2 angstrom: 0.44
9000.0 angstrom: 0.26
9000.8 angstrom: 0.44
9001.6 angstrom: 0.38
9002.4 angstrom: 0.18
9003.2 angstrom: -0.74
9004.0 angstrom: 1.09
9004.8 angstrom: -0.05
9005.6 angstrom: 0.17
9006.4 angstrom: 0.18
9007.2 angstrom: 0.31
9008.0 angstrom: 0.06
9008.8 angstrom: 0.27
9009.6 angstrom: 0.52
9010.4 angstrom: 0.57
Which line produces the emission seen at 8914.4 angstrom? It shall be H-beta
